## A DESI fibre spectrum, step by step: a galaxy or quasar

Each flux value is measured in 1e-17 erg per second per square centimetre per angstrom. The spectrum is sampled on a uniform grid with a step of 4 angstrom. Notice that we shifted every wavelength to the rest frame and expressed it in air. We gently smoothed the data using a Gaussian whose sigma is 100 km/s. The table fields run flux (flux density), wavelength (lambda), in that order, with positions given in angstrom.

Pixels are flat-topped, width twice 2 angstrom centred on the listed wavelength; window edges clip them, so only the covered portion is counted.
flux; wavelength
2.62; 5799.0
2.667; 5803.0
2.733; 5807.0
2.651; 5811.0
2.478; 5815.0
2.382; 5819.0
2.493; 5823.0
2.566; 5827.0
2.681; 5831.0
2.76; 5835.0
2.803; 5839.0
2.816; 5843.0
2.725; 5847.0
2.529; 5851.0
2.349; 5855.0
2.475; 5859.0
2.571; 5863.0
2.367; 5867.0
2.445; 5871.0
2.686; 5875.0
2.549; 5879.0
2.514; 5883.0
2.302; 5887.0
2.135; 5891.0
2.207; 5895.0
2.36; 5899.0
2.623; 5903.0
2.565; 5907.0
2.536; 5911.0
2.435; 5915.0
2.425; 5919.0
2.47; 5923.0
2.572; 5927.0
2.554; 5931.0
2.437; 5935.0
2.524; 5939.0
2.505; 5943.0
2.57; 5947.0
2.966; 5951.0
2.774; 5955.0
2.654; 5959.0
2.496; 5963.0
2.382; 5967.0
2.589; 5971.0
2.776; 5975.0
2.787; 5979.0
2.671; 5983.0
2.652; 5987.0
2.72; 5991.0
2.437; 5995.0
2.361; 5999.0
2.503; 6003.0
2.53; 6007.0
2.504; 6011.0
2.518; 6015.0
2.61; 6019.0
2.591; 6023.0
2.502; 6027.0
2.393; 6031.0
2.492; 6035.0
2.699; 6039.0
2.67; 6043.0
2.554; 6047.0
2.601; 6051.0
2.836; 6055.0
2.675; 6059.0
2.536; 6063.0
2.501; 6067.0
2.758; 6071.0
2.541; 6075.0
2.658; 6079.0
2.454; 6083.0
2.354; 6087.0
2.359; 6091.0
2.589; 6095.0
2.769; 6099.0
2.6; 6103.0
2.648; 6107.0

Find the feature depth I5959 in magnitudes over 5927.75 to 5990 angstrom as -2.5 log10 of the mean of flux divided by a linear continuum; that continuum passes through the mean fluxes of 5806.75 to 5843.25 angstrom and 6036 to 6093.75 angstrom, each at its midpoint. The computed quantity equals -0.01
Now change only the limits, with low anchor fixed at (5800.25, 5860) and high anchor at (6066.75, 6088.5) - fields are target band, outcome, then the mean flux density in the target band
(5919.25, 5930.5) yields 0.033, 2.51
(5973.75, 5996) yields -0.044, 2.68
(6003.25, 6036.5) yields 0.021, 2.52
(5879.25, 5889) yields 0.071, 2.43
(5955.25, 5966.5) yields 0.000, 2.58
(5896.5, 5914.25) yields 0.037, 2.51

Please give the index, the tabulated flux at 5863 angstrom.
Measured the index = 2.571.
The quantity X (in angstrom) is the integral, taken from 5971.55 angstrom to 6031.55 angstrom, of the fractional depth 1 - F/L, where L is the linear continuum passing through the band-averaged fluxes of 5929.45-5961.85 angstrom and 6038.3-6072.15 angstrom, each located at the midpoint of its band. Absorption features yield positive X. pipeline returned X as 1.3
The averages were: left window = 2.62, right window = 2.64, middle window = 2.58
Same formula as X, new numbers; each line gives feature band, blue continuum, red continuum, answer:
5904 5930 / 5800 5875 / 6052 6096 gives 0.7 angstrom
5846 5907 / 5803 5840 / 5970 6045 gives 3.5 angstrom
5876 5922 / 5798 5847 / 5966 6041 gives 3.2 angstrom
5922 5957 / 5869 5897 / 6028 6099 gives -2.0 angstrom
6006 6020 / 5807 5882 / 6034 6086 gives 0.4 angstrom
